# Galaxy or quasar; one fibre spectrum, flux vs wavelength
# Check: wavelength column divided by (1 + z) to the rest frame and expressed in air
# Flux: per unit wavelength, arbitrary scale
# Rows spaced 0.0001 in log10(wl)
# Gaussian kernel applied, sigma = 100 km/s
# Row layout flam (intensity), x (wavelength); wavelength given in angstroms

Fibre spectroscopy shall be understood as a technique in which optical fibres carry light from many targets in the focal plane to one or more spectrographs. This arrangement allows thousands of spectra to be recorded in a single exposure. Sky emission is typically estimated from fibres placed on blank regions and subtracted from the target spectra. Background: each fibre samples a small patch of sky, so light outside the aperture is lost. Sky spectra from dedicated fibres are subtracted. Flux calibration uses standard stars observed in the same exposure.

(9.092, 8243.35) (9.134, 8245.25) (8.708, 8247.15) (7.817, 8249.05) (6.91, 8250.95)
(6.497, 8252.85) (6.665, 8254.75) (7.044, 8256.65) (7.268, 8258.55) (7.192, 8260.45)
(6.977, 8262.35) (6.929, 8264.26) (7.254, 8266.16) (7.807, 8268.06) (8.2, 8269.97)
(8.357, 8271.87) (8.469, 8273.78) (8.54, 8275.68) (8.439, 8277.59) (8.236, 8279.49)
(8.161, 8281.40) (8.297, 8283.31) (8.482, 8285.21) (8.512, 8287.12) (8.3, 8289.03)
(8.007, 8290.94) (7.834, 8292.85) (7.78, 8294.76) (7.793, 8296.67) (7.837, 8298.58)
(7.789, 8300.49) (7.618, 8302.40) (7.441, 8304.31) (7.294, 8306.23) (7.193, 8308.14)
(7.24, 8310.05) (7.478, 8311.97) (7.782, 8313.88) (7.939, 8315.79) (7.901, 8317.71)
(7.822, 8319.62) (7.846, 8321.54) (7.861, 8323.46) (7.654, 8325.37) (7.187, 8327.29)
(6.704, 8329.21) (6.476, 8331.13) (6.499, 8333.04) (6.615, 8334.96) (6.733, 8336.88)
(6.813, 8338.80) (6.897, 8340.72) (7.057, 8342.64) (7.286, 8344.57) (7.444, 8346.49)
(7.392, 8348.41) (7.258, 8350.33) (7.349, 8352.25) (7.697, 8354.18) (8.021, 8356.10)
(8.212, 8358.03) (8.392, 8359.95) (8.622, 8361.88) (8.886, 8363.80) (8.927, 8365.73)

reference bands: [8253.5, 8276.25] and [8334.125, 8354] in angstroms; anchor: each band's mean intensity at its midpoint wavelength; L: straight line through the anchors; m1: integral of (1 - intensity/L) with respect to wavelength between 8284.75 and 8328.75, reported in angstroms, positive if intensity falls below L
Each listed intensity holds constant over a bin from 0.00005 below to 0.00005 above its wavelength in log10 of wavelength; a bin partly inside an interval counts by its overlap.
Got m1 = -2.6 angstroms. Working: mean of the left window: 7.53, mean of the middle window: 7.74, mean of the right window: 7.11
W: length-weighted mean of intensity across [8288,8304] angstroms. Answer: 7.86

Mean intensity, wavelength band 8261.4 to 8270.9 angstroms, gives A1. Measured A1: 7.43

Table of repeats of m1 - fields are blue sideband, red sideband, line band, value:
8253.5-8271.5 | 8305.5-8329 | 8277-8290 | -1.7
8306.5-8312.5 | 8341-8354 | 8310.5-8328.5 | -1.0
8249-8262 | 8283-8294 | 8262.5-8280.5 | -0.9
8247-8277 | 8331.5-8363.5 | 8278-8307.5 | -1.9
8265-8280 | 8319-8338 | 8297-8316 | -0.1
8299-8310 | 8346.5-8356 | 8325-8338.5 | 1.2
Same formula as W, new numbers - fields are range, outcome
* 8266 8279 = 8.21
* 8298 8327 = 7.63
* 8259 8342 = 7.63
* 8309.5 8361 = 7.39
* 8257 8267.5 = 7.15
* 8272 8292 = 8.34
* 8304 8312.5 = 7.31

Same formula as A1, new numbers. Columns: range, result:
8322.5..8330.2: 7.35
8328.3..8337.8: 6.61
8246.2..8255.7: 7.32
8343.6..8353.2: 7.35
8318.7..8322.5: 7.82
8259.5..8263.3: 7.09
